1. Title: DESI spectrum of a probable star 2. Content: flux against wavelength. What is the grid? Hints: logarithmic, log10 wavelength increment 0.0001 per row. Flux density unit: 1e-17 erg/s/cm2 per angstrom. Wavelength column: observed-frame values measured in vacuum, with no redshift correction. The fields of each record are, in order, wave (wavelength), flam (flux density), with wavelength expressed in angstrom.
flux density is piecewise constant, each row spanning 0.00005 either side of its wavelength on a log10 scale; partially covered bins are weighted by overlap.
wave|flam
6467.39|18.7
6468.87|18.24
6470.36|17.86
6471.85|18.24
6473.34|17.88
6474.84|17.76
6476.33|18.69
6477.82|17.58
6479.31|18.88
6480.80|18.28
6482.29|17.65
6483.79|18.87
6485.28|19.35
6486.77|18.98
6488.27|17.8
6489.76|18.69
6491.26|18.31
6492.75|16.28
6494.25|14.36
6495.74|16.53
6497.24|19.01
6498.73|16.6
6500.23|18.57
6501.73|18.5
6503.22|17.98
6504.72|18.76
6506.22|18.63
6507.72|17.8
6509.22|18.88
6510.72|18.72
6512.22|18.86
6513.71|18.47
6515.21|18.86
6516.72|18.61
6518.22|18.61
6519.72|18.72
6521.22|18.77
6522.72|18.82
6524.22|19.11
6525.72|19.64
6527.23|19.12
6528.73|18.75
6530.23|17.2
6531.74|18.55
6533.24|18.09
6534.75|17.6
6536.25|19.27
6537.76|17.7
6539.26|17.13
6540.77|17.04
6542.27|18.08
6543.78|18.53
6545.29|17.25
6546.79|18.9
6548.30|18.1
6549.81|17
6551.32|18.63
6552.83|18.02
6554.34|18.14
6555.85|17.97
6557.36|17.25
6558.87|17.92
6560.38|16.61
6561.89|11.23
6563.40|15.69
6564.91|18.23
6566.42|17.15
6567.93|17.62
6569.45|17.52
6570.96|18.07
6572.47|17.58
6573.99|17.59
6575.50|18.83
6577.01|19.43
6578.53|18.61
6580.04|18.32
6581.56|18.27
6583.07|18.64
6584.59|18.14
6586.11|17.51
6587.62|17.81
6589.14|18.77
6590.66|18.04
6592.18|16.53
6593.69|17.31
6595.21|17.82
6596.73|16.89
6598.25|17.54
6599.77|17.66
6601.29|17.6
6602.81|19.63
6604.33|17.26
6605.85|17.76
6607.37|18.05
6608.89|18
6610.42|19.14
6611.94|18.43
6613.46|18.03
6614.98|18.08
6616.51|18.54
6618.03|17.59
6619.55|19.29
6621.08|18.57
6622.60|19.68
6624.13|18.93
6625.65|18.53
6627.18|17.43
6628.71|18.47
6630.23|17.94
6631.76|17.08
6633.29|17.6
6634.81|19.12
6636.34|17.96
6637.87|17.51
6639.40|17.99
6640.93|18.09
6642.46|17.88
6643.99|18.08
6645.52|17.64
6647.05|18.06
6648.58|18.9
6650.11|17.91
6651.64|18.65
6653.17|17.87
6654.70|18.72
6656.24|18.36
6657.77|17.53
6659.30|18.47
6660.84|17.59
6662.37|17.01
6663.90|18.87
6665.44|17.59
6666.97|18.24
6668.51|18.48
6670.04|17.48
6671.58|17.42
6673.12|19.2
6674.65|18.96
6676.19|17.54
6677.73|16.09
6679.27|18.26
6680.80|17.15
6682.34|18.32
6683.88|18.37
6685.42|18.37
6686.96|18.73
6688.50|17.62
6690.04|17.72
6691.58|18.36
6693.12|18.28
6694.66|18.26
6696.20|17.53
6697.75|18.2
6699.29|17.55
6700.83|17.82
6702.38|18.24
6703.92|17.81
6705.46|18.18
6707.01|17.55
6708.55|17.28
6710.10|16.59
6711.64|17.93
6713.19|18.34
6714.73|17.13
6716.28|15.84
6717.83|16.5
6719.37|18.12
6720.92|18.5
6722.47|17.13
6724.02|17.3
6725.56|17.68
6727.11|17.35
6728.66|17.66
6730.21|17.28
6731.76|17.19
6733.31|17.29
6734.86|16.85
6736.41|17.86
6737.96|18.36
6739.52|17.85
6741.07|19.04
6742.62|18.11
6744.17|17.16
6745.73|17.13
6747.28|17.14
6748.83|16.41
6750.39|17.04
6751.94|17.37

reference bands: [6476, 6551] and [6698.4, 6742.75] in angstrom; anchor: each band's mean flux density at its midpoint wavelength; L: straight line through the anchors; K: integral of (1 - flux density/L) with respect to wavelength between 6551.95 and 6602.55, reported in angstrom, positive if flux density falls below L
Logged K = 1.15 angstrom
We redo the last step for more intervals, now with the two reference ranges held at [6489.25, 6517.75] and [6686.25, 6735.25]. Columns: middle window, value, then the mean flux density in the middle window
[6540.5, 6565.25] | 0.8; 17.3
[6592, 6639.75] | -0.7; 18.1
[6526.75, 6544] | -0.1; 18.1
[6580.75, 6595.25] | 0.0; 17.9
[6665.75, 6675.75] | -0.3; 18.2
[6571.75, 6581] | -0.3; 18.4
